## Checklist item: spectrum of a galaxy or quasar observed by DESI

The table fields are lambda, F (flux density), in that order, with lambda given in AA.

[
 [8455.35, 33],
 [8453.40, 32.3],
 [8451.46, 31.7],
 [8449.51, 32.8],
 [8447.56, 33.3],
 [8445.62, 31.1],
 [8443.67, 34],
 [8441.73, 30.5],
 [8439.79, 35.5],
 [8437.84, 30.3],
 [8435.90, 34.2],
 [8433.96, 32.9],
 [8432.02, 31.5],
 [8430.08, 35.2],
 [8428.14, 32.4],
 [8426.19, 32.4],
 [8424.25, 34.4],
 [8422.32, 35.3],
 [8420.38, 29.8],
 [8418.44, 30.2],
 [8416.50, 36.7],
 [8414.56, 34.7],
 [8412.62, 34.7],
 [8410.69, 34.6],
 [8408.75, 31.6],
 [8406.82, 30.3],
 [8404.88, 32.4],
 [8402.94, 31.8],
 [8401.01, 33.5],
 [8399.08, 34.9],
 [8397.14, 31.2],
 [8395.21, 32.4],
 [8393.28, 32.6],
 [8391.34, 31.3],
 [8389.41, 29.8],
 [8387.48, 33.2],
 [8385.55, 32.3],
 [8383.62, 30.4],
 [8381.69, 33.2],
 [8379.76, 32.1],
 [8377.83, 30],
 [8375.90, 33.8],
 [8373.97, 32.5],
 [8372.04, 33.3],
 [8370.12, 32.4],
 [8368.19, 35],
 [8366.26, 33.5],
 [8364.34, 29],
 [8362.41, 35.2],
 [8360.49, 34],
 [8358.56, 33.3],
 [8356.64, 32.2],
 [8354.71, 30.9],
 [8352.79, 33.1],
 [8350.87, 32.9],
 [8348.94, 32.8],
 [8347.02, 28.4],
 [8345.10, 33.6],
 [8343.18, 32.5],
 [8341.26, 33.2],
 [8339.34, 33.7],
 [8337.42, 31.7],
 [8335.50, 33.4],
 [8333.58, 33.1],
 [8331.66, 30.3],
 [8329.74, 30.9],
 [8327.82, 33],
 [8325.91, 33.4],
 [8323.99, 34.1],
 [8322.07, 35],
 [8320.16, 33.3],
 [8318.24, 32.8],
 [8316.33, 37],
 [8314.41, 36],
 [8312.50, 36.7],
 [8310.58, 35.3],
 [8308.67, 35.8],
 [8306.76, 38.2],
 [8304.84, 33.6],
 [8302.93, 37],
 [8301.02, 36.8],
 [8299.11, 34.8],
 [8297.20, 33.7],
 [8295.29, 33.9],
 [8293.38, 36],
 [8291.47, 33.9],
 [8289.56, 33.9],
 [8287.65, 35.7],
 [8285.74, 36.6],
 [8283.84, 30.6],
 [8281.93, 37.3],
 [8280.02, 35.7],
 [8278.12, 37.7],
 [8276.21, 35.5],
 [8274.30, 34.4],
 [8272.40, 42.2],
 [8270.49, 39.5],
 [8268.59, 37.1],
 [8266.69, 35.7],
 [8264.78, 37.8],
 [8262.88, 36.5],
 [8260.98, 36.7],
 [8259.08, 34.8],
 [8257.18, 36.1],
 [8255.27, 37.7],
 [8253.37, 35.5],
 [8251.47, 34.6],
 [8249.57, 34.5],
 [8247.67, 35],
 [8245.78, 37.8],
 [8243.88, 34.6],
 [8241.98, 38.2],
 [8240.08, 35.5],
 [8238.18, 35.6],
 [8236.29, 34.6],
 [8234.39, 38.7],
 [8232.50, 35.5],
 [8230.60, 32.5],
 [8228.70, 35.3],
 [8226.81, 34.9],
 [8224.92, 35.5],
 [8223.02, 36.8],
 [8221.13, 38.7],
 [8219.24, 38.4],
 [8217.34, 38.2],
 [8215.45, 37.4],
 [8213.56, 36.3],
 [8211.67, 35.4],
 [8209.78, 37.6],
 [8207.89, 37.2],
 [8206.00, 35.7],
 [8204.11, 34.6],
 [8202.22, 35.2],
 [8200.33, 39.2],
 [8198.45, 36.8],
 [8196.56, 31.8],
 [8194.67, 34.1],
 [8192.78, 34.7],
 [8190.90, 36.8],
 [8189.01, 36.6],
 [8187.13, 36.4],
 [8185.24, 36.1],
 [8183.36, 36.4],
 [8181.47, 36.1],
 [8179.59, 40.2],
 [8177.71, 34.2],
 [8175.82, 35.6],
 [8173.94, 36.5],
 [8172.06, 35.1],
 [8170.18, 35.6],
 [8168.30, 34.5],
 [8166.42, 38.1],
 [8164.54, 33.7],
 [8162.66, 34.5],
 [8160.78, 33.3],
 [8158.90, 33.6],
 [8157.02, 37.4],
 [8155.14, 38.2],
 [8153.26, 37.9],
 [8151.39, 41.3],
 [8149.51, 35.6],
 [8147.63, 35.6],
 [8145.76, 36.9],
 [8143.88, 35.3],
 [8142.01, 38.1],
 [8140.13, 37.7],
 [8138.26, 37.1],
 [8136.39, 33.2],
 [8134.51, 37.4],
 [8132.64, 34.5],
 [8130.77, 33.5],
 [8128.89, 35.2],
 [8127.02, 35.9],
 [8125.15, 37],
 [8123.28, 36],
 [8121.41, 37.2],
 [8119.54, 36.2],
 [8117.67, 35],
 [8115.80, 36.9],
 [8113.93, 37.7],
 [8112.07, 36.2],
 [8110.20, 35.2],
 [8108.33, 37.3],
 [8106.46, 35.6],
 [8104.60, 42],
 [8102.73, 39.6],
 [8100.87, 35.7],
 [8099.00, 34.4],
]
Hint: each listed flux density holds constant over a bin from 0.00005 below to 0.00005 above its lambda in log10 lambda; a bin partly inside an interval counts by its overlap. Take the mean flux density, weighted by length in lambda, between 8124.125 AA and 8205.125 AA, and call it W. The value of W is 36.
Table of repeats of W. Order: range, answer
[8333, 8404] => 32.5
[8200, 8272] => 36.4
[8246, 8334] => 35.4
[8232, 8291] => 36.2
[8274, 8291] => 35.3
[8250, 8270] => 36.3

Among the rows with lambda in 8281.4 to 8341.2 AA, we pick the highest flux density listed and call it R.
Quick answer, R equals 38.2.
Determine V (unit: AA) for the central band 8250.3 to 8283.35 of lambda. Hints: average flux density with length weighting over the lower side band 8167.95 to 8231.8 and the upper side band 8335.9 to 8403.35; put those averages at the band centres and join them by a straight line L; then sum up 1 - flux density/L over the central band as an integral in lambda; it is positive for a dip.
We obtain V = -1.9 AA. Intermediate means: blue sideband 36.1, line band 36.6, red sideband 32.5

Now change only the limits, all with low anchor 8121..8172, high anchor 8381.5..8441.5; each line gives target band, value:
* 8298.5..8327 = -1.13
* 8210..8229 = -0.88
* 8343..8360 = 0.64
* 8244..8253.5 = -0.17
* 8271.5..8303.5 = -1.22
